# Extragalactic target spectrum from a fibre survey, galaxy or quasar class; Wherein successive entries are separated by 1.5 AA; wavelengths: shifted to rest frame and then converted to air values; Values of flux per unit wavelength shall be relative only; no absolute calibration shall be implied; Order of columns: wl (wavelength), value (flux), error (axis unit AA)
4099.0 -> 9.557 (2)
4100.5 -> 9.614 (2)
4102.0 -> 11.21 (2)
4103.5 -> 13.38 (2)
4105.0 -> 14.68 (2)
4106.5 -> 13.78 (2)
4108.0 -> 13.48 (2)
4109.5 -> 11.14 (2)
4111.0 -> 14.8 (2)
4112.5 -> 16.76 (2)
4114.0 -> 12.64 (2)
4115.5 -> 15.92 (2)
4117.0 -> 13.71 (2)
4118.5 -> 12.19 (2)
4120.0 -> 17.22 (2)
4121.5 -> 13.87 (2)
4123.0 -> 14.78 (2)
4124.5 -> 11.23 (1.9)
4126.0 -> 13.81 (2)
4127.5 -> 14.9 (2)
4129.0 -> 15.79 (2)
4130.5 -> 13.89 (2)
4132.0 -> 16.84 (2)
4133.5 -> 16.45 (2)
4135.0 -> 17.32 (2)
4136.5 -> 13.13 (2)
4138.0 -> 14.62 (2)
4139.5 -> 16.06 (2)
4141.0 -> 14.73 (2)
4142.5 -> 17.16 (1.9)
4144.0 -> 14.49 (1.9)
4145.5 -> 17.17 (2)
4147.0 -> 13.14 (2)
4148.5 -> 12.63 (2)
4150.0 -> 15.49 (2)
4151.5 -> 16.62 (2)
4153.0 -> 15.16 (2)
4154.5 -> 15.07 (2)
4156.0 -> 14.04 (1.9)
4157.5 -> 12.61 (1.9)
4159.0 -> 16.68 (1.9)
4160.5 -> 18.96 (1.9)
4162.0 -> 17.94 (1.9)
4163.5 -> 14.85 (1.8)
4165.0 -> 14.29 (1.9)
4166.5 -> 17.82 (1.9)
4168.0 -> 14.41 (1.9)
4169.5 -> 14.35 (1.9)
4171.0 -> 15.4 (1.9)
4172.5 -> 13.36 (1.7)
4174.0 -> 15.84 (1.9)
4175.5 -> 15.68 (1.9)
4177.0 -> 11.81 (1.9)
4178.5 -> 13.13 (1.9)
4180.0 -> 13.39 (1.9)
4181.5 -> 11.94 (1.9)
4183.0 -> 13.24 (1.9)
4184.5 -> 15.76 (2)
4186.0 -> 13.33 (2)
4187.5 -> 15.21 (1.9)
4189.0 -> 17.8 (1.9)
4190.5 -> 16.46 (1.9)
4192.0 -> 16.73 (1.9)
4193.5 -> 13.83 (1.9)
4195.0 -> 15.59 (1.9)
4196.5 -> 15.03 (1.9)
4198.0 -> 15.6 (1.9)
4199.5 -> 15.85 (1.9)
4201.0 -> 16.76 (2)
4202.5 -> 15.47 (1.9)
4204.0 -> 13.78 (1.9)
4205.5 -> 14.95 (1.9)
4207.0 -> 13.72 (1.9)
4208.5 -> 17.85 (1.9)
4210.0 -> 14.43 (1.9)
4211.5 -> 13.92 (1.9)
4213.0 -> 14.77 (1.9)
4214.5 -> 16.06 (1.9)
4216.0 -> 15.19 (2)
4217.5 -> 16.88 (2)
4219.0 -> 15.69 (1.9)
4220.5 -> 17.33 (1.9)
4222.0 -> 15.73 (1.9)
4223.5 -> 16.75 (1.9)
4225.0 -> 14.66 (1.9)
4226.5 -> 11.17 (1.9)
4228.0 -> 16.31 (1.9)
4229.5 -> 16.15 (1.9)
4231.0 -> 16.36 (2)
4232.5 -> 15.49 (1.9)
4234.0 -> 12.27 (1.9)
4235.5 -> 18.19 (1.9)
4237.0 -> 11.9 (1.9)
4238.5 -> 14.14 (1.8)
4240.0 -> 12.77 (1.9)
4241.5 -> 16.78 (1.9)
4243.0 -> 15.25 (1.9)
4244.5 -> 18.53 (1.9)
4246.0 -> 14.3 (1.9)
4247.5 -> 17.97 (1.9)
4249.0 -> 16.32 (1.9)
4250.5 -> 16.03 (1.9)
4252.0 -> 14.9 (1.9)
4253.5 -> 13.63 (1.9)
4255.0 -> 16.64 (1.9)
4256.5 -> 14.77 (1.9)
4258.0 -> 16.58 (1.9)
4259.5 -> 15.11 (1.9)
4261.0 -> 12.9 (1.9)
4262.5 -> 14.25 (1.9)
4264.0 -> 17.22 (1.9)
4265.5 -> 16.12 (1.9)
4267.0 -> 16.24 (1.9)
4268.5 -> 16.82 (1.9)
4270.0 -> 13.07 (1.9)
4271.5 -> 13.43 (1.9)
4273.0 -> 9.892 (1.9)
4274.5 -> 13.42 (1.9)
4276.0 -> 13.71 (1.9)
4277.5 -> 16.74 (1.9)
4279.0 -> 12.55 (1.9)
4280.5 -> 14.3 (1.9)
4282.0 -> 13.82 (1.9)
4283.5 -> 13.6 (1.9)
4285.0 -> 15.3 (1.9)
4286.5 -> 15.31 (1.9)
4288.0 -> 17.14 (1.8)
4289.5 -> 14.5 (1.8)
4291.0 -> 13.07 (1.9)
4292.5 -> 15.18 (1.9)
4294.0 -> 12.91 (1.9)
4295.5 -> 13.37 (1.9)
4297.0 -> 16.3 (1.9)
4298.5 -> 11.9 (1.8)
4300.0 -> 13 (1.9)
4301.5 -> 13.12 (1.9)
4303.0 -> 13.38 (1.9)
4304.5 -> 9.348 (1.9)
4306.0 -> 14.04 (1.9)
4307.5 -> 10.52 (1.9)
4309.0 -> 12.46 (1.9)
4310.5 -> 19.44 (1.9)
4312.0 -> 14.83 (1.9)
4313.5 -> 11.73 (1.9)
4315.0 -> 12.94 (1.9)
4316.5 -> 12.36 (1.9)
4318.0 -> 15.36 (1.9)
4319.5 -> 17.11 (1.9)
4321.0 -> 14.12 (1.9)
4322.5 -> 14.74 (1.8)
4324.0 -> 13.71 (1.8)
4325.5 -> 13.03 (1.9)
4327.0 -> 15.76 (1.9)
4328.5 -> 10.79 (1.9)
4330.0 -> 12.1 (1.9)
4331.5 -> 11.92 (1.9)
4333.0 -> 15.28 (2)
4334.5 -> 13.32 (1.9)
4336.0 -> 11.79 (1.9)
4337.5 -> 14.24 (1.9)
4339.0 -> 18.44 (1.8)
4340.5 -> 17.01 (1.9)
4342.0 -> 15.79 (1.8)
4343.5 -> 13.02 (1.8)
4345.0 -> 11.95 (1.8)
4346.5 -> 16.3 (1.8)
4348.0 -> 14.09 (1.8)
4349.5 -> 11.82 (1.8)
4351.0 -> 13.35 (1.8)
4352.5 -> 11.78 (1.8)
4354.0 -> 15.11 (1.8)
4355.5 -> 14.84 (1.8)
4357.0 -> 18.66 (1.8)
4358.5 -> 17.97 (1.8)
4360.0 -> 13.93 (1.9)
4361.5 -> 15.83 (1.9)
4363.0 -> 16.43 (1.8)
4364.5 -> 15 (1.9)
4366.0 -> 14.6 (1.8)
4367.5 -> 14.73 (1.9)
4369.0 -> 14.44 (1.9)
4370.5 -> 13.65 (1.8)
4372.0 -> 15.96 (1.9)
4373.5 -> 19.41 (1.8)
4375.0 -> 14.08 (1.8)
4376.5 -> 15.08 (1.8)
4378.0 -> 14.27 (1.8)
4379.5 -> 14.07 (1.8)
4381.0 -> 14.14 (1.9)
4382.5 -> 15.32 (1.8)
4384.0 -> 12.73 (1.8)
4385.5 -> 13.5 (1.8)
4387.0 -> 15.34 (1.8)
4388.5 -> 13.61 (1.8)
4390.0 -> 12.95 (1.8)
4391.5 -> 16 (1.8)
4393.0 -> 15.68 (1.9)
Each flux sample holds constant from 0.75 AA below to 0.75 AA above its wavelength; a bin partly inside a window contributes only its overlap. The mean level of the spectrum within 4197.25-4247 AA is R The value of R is 15.3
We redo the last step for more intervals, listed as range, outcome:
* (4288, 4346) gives 13.8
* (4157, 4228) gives 15.2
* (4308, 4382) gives 14.5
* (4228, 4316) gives 14.5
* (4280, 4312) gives 13.9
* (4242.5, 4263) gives 15.5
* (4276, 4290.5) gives 14.7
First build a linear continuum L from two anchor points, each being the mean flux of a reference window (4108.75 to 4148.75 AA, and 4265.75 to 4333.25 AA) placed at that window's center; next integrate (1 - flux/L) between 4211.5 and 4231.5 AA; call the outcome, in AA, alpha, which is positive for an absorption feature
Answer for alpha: -1.8 AA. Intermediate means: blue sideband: 14.7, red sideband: 13.9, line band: 15.5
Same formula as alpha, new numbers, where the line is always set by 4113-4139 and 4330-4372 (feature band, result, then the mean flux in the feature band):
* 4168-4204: -0.45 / 14.8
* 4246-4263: -0.83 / 15.3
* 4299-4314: 1.47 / 13.2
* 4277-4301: 0.58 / 14.3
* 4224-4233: -0.26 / 15.1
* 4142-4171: -1.51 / 15.4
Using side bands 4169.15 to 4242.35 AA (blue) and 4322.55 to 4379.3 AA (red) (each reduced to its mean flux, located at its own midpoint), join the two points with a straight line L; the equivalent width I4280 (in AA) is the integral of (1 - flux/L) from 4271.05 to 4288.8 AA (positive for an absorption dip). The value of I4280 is 0.8 AA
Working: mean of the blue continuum 15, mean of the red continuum 14.6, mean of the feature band 14.1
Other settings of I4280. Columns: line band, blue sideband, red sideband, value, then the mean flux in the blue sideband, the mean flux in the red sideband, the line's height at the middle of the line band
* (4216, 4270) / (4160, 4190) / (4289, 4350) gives -3.99 AA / 14.9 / 13.8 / 14.4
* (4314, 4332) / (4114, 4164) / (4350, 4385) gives 1.61 AA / 15.1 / 15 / 15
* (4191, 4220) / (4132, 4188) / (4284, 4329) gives -1.50 AA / 15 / 13.9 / 14.6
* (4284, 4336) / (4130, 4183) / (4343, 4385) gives 3.64 AA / 15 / 14.7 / 14.8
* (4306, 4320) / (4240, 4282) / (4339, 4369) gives 0.89 AA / 15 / 14.9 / 15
